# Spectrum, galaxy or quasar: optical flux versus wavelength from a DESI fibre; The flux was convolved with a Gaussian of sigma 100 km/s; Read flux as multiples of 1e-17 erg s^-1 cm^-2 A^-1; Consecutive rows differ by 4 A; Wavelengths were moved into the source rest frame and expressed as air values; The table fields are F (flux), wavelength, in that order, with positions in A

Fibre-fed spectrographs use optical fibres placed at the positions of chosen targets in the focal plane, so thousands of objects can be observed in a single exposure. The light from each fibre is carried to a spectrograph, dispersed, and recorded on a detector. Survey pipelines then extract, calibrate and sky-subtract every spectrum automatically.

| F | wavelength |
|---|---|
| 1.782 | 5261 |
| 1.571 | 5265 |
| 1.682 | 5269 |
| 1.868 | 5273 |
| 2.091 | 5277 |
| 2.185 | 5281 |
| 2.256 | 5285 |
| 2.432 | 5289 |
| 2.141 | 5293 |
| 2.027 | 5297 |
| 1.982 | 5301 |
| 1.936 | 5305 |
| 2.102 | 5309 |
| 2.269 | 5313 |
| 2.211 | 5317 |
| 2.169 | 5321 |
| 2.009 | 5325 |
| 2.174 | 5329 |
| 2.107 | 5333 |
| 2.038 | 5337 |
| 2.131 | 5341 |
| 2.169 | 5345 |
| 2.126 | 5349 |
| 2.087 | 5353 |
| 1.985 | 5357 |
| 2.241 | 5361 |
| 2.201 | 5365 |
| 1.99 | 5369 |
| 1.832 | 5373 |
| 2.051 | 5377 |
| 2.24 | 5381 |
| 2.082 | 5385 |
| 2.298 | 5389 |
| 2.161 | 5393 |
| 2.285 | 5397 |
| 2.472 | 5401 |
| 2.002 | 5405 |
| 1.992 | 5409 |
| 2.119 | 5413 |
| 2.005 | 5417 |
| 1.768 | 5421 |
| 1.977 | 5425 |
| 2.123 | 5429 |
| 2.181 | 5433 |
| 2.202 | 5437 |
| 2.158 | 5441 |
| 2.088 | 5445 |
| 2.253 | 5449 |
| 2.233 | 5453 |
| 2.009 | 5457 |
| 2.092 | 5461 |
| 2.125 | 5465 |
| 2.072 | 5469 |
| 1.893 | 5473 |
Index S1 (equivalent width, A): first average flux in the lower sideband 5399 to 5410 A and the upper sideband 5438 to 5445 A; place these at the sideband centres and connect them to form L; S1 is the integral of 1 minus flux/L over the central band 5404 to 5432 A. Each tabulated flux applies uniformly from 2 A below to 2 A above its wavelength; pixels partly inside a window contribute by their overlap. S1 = 2.0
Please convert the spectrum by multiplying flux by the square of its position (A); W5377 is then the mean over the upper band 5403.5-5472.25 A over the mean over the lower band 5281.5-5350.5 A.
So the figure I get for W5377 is 1.0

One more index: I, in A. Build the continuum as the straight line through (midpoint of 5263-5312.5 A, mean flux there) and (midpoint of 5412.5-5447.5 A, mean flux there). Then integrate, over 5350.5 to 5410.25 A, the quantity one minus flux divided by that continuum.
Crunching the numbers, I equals -2.14 A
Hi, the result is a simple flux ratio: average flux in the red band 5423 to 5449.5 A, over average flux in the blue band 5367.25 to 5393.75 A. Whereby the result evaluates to 1.0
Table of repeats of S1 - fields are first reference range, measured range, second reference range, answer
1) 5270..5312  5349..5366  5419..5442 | -0.35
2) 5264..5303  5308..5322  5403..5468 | -1.03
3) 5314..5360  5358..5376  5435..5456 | 0.61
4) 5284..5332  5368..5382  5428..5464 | 0.84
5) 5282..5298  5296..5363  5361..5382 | 1.38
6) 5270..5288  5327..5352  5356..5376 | -0.69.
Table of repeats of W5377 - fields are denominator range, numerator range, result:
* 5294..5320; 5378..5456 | 1.06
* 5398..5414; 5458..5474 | 0.97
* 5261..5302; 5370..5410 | 1.11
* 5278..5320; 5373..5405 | 1.05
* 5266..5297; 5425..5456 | 1.10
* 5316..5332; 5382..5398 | 1.06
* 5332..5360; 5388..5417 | 1.06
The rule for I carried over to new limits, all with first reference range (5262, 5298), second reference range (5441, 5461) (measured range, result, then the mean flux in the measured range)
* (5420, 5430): 0.78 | 1.96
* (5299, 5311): 0.19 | 2.01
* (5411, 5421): 0.54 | 2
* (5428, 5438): -0.19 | 2.17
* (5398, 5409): -0.46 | 2.2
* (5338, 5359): -0.28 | 2.1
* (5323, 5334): -0.21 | 2.1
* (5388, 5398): -0.66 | 2.24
